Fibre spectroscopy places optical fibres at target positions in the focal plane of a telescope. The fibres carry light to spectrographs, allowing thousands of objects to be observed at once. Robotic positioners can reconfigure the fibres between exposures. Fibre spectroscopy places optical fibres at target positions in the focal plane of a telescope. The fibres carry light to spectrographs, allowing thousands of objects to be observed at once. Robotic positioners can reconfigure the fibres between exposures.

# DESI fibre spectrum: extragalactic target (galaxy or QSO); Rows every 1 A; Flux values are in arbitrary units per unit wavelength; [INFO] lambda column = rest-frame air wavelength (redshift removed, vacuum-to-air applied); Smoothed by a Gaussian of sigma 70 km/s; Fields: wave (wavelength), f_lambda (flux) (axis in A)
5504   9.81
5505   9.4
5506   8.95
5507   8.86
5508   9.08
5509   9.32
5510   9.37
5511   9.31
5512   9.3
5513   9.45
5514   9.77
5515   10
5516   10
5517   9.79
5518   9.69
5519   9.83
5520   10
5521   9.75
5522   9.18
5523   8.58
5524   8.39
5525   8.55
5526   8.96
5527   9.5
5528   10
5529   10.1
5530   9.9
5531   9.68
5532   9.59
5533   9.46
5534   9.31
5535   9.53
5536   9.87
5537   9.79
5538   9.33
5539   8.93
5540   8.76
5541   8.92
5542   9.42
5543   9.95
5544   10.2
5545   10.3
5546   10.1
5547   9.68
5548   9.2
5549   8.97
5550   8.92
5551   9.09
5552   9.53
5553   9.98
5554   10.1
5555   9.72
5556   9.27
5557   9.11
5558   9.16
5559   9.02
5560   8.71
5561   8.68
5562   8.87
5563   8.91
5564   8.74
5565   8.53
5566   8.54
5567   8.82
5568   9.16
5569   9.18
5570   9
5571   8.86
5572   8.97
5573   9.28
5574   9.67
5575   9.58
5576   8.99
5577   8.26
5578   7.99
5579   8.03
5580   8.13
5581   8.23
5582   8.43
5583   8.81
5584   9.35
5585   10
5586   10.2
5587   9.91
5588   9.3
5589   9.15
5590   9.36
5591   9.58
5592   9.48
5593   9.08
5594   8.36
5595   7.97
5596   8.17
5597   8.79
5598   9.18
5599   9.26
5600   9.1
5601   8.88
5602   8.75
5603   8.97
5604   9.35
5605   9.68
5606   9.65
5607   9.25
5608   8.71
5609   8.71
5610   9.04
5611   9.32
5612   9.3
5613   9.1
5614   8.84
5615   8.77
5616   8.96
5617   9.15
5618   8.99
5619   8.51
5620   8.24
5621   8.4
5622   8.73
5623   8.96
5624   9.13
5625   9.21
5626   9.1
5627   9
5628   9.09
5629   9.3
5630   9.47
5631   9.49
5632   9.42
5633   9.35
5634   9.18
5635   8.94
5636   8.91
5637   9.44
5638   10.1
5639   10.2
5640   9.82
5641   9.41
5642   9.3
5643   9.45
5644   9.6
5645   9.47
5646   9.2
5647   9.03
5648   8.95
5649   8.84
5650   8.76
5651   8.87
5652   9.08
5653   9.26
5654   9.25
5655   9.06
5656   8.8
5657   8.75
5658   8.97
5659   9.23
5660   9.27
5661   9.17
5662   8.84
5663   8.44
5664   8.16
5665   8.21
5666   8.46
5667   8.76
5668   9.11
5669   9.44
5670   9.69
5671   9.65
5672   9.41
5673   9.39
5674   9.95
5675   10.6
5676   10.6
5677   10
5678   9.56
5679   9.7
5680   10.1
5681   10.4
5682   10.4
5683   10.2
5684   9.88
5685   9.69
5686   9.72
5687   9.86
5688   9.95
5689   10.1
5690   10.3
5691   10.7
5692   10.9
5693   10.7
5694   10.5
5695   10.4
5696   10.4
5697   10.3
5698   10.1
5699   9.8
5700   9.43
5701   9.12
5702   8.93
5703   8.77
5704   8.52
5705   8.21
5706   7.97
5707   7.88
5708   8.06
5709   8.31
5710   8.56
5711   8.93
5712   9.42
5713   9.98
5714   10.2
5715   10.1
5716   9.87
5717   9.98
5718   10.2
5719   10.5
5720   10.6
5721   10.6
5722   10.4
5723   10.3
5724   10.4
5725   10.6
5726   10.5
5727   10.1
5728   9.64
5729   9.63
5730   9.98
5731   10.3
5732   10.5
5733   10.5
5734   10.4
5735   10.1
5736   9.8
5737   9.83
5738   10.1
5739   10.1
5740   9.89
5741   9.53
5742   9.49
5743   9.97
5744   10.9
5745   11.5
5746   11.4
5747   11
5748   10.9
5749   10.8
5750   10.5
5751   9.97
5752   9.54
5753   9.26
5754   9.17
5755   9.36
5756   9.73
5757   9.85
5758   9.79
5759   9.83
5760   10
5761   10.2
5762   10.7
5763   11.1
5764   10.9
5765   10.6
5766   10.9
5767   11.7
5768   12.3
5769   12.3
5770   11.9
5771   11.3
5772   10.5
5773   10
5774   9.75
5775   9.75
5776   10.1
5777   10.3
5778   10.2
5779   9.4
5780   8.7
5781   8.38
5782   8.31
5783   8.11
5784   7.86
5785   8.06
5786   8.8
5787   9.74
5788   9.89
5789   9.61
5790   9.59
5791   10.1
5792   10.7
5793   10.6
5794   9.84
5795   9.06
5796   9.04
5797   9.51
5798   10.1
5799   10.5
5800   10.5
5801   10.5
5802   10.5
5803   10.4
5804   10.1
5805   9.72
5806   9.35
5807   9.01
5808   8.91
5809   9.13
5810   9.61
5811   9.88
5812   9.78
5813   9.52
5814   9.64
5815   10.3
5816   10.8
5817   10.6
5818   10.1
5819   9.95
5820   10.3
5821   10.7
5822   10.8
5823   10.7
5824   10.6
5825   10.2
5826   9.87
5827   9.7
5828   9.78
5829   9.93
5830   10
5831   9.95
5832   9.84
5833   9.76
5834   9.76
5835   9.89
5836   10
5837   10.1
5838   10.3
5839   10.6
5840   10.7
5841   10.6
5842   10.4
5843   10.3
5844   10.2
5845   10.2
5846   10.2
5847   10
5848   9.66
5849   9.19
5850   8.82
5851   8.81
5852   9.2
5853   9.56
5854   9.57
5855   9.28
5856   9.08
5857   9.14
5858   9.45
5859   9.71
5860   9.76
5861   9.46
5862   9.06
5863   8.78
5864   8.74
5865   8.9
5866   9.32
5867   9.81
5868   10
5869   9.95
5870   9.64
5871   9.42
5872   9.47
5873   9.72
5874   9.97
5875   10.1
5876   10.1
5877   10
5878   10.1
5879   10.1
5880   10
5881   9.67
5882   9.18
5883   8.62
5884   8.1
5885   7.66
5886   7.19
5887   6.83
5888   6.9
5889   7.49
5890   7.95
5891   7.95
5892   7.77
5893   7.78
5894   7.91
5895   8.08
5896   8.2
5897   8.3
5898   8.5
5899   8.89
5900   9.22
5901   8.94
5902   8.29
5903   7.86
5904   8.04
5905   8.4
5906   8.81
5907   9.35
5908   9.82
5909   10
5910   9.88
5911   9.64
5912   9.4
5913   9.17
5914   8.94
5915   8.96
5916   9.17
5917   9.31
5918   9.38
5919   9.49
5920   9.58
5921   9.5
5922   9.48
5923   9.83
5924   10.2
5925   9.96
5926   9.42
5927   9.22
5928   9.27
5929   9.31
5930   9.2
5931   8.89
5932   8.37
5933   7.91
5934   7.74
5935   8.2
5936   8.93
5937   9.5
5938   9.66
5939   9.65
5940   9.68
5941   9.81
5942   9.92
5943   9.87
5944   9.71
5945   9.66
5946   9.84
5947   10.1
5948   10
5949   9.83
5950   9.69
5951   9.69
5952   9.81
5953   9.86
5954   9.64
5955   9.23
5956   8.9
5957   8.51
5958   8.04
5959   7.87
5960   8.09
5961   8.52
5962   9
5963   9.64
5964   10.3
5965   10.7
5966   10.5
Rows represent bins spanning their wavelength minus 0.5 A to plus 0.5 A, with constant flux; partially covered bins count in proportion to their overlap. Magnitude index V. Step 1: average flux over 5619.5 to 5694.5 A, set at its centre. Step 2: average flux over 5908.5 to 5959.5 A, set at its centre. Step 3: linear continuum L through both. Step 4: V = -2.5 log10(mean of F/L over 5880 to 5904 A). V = 0.15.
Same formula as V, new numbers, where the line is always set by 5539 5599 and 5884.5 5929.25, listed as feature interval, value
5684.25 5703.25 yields -0.115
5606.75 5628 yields 0.017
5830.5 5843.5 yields -0.151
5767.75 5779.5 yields -0.190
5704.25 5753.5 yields -0.113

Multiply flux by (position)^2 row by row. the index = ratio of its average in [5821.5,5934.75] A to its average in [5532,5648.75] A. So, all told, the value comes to 1.12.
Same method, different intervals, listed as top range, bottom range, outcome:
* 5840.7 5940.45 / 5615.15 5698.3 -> 1.05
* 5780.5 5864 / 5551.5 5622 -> 1.18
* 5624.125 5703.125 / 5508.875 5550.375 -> 1.05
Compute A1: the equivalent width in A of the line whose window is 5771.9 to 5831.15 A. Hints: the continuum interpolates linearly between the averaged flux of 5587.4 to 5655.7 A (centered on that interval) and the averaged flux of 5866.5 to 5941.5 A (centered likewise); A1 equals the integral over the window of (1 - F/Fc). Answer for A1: -4.8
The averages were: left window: 9.11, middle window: 9.78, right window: 9.02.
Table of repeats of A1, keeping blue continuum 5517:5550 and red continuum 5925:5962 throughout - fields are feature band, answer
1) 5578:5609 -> 1.4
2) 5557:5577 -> 1.0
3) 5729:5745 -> -1.3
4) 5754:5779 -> -3.1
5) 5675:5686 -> -0.8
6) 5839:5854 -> -0.9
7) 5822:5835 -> -1.0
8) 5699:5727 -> -0.4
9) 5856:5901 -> 1.6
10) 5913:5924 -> -0.2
